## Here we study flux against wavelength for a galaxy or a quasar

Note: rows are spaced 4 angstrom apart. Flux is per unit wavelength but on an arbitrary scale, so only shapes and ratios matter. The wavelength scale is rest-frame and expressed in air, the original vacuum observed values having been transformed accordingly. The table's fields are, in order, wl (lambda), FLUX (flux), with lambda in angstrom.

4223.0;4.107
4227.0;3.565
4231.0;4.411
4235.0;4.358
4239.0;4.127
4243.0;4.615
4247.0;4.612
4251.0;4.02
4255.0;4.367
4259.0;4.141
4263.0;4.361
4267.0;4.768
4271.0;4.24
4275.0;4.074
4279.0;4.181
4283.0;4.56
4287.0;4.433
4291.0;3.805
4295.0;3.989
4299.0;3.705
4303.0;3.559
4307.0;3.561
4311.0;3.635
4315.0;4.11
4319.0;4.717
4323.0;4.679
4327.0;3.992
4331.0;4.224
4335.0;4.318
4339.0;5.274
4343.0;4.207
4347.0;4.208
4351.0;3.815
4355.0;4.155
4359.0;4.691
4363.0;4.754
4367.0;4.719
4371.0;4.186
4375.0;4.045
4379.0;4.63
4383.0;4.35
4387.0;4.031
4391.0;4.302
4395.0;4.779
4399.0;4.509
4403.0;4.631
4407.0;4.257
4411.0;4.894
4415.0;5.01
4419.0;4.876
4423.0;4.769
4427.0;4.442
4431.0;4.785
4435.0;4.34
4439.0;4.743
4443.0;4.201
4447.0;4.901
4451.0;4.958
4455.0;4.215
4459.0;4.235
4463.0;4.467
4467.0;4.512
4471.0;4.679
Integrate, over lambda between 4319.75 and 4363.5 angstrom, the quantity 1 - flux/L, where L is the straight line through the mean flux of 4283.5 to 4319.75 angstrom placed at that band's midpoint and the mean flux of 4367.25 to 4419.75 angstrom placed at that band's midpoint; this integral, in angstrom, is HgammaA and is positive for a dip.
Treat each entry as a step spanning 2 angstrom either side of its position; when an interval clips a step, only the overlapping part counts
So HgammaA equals -2.1 angstrom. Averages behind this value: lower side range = 3.94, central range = 4.39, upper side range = 4.5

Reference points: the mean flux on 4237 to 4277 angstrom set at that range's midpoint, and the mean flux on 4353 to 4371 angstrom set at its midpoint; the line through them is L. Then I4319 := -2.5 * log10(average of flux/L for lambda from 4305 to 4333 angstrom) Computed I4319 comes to 0.08 mag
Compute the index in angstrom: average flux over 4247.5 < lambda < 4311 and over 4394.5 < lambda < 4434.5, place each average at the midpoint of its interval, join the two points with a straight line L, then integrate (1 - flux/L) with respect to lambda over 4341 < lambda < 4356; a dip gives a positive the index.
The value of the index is 1.1 angstrom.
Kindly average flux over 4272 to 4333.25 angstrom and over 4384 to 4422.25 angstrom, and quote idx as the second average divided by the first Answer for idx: 1.12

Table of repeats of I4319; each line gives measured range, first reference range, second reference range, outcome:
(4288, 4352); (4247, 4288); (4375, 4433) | 0.076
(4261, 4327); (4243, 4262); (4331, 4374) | 0.055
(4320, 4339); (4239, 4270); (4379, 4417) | 0.009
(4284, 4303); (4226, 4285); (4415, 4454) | 0.108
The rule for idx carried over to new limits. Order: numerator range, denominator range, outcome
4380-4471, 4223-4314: 1.10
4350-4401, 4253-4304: 1.05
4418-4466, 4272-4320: 1.14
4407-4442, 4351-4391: 1.08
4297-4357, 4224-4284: 0.97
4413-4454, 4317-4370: 1.06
